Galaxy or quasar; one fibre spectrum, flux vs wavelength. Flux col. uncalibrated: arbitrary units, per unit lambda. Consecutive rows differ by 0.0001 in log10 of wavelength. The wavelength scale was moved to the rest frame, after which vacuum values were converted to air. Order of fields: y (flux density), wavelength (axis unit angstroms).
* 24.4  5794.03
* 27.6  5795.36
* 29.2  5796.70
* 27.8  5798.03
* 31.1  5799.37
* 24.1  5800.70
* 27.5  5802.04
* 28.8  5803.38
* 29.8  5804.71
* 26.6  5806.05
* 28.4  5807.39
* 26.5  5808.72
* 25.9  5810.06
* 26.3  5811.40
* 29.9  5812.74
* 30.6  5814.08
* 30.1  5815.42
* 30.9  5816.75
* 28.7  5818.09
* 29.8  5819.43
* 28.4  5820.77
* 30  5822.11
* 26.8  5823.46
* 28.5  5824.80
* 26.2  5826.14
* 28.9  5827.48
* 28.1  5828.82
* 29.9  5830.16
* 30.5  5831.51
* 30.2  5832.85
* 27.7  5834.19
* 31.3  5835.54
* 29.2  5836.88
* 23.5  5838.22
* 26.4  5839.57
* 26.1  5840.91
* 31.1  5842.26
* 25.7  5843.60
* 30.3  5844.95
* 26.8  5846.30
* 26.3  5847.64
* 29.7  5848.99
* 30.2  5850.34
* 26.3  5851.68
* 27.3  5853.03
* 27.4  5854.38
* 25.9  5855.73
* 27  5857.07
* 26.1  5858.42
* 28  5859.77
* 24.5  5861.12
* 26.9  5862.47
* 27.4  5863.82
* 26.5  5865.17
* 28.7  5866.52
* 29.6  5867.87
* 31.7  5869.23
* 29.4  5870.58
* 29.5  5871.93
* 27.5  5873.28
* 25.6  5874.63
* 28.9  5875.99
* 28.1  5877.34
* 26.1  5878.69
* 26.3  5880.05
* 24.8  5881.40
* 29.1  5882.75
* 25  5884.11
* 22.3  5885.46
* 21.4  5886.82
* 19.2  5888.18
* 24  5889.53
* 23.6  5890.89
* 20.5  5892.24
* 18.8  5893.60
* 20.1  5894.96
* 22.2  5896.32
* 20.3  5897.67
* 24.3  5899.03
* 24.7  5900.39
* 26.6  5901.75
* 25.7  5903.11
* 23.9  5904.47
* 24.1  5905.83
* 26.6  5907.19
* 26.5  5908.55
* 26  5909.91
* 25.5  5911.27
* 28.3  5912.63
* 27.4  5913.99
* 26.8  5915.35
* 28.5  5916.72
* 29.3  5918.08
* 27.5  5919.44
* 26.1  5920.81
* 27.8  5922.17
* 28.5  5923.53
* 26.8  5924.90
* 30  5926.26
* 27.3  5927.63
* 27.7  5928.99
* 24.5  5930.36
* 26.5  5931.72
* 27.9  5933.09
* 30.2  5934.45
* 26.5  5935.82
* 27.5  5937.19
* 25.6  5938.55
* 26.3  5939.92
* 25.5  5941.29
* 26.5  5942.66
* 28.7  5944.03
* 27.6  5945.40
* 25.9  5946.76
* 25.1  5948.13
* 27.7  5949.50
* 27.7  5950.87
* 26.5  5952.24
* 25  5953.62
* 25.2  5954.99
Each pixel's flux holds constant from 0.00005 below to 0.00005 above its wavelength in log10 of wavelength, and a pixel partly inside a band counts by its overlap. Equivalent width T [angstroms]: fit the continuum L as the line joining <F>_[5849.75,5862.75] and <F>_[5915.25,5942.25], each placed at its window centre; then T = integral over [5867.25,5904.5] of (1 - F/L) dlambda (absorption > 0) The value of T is 2.9 angstroms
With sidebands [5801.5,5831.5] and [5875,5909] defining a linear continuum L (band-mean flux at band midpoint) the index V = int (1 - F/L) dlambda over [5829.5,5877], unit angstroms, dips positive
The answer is -2.9 angstroms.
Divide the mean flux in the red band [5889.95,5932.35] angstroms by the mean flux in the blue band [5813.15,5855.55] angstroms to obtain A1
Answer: 0.9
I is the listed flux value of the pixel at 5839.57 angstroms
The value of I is 26.4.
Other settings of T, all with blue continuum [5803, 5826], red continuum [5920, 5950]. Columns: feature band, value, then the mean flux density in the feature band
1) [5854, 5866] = 0.6 angstroms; 26.7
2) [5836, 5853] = 0.3 angstroms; 27.7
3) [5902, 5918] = 0.6 angstroms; 26.4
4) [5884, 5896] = 2.7 angstroms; 21.5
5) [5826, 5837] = -0.4 angstroms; 29.3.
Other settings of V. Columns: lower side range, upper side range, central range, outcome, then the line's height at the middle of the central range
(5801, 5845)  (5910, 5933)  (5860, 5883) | 0.2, 27.9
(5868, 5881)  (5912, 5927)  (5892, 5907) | 2.7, 28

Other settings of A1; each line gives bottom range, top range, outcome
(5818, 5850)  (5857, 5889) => 0.94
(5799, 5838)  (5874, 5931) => 0.89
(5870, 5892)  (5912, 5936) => 1.08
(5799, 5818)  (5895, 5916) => 0.89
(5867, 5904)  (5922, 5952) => 1.09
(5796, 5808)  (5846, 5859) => 0.97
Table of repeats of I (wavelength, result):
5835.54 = 31.3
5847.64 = 26.3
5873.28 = 27.5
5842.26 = 31.1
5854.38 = 27.4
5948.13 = 25.1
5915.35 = 26.8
